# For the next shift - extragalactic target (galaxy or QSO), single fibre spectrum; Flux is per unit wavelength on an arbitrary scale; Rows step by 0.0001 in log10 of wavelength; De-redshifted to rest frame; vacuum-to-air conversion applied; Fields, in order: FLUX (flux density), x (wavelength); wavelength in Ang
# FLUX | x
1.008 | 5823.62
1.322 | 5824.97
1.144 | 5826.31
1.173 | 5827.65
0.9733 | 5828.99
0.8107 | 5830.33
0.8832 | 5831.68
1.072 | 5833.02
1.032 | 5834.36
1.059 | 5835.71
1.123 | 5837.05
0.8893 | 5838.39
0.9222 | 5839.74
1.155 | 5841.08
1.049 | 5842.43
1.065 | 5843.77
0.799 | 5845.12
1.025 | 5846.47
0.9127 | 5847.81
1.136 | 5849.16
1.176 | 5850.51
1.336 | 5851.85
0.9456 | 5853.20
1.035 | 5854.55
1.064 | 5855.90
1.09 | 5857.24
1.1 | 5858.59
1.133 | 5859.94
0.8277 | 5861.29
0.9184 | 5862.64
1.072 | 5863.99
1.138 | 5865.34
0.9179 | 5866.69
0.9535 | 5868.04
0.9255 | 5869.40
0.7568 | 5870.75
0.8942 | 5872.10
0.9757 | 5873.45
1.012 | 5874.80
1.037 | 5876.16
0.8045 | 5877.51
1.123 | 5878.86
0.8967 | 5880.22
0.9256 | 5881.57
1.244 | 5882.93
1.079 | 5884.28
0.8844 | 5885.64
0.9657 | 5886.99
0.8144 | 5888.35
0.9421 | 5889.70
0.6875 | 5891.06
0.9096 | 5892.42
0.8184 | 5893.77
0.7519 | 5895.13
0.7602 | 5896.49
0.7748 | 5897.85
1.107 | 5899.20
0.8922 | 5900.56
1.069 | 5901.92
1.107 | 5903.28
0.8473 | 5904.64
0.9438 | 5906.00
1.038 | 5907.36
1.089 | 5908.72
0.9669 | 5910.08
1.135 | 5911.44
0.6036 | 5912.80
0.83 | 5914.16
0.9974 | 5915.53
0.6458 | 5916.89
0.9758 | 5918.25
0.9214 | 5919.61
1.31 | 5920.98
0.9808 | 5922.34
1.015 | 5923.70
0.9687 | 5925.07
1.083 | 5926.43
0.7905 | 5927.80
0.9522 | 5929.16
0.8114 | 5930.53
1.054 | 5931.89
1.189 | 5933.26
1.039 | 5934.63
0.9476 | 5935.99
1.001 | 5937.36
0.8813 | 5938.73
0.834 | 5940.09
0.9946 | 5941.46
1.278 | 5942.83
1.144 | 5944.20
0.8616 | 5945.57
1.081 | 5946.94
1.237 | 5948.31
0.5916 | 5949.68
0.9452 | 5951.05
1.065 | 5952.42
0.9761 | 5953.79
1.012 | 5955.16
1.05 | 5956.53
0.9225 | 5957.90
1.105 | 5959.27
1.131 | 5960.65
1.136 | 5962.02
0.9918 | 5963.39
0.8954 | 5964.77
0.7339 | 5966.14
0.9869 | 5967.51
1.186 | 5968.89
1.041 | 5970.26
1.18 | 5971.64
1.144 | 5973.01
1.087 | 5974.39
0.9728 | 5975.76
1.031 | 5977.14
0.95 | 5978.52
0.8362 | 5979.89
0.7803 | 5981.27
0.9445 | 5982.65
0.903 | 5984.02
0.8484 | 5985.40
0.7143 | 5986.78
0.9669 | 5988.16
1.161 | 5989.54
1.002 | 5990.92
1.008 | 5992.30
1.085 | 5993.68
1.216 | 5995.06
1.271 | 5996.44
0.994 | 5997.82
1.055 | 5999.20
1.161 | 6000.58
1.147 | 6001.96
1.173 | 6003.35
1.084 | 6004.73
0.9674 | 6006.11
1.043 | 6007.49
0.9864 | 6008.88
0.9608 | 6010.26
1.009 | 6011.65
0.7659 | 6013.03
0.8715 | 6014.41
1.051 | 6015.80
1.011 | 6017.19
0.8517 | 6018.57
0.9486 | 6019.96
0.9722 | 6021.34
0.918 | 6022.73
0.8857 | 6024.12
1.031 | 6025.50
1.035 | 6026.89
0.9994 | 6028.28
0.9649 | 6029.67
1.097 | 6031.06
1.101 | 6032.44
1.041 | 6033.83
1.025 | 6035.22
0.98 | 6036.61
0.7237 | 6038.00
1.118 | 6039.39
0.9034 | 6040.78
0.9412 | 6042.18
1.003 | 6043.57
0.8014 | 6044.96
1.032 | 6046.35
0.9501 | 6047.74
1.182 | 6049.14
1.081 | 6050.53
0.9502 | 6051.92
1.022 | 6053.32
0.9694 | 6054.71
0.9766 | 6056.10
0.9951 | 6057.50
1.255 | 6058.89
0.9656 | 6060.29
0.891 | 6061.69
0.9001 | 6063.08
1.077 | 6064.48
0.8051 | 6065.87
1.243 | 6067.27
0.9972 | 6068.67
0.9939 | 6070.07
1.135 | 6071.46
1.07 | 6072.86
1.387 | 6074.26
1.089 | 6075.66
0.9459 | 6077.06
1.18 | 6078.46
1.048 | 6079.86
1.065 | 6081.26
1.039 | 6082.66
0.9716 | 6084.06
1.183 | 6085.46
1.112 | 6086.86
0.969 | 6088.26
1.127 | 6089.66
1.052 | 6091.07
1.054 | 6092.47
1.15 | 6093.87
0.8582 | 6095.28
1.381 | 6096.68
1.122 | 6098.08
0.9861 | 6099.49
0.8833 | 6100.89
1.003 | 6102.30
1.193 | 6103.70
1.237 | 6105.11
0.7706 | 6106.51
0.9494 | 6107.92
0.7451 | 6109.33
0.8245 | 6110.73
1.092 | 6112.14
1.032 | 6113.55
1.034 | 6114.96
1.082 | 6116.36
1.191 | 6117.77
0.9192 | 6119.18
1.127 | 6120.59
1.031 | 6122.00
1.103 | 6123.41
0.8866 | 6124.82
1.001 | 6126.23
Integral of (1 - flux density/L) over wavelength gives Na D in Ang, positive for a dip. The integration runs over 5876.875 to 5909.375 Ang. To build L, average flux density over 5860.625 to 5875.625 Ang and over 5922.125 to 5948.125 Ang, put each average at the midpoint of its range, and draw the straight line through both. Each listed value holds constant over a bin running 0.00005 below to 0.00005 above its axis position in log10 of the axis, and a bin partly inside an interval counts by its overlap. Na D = 0.98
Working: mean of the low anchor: 0.945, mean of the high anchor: 1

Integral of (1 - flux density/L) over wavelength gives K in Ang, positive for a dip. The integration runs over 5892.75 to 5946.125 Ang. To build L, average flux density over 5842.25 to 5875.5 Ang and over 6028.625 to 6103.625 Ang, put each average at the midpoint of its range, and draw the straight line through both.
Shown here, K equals 3.0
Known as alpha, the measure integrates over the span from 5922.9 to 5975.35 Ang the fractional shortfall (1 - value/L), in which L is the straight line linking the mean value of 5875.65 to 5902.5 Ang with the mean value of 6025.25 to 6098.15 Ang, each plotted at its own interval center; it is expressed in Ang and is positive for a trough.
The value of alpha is -2.50 Ang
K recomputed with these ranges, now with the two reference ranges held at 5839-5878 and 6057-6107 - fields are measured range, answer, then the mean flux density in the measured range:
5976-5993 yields 1.8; 0.93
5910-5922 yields 1.0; 0.931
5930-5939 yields 0.2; 0.997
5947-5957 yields 0.4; 0.987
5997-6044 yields 2.3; 0.995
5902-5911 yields 0.1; 1.01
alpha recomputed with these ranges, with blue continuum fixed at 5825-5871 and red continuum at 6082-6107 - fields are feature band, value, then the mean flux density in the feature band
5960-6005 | 0.9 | 1.02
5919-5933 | 0.6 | 0.995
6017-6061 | 2.6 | 0.991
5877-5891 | 1.0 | 0.957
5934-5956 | 1.0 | 0.994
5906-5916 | 0.8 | 0.95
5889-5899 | 2.0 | 0.821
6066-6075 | -0.5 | 1.12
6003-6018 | 0.9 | 0.988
